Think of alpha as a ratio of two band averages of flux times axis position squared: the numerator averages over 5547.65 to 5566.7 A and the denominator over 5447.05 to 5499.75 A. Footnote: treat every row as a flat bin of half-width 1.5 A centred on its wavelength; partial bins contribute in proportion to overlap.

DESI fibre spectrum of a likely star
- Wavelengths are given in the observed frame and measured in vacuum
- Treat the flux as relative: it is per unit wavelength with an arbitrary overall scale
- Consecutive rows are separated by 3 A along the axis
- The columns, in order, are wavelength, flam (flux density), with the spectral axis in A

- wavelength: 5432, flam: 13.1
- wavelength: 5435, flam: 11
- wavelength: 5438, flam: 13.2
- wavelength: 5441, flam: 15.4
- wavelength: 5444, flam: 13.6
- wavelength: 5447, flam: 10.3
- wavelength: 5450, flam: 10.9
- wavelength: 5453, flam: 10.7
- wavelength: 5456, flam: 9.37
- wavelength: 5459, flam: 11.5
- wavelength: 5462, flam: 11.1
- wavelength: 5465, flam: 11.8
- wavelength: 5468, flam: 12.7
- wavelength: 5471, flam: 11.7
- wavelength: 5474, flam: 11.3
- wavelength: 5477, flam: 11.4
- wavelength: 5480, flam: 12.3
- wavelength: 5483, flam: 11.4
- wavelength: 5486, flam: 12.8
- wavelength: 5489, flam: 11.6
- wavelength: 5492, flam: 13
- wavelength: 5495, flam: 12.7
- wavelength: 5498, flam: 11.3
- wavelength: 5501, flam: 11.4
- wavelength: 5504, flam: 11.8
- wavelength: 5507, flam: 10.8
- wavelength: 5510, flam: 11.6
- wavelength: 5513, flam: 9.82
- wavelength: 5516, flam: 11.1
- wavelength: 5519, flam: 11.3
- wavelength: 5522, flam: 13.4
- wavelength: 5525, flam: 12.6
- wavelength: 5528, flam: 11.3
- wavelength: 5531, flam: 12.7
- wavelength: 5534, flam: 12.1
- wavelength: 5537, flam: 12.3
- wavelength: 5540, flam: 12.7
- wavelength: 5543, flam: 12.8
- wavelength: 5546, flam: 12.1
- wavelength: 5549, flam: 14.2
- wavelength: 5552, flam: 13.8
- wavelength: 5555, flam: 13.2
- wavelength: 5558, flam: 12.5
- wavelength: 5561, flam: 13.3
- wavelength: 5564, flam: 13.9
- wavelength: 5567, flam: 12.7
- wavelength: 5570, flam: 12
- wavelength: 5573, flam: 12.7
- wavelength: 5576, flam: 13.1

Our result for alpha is 1.2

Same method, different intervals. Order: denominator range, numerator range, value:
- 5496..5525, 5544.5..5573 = 1.16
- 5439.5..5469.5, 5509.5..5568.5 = 1.10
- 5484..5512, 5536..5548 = 1.08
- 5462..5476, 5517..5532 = 1.06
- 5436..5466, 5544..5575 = 1.15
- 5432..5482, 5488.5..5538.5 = 1.02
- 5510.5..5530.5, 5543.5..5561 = 1.14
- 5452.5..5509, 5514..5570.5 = 1.11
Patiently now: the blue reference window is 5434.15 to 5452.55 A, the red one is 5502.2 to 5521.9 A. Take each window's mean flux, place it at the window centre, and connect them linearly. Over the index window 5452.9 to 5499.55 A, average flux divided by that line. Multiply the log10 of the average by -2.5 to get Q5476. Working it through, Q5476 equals 0.01 mag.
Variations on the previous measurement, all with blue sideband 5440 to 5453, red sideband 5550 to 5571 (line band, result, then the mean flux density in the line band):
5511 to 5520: 0.19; 10.8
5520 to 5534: 0.04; 12.4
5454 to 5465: 0.14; 10.8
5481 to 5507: 0.06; 11.9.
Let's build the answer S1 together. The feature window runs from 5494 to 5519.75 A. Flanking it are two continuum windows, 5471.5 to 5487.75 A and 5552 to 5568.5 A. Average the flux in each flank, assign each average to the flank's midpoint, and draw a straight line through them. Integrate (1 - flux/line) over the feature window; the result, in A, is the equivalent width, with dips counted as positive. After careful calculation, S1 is 2.1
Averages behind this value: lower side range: 11.8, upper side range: 13.2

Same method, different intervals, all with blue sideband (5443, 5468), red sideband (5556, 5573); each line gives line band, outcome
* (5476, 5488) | -0.4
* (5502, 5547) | 1.4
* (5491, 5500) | -0.3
